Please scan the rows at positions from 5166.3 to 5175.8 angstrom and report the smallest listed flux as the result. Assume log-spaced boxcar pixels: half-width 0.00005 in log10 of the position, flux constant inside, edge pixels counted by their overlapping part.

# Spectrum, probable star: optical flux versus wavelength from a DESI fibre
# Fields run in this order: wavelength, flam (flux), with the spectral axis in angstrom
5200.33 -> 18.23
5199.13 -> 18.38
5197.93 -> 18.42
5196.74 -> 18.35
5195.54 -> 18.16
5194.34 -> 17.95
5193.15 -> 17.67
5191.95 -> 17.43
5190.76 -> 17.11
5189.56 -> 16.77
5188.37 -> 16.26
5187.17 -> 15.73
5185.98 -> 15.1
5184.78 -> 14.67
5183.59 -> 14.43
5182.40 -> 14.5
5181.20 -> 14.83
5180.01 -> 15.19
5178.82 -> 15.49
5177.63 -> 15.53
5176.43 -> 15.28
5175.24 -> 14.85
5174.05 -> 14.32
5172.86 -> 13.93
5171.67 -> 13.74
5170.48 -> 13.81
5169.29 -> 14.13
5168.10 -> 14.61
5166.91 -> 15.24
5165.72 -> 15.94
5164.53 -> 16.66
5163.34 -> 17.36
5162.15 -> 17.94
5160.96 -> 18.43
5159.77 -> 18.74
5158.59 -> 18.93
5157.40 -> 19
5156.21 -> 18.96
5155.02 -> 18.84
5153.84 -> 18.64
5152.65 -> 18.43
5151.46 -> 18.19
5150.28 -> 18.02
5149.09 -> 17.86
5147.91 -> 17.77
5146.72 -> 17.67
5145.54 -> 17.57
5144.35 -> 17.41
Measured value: 13.74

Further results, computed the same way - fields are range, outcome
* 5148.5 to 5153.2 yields 17.86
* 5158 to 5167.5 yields 15.24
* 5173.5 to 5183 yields 14.32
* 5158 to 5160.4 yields 18.74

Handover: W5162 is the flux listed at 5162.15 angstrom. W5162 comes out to 17.94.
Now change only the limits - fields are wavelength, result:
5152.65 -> 18.43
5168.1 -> 14.61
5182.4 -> 14.5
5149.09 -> 17.86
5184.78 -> 14.67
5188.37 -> 16.26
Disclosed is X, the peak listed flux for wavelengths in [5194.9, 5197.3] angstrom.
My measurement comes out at 18.35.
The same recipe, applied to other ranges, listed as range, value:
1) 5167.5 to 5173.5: 14.61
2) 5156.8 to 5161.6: 19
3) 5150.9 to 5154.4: 18.64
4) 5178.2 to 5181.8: 15.49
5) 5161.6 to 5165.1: 17.94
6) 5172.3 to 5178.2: 15.53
